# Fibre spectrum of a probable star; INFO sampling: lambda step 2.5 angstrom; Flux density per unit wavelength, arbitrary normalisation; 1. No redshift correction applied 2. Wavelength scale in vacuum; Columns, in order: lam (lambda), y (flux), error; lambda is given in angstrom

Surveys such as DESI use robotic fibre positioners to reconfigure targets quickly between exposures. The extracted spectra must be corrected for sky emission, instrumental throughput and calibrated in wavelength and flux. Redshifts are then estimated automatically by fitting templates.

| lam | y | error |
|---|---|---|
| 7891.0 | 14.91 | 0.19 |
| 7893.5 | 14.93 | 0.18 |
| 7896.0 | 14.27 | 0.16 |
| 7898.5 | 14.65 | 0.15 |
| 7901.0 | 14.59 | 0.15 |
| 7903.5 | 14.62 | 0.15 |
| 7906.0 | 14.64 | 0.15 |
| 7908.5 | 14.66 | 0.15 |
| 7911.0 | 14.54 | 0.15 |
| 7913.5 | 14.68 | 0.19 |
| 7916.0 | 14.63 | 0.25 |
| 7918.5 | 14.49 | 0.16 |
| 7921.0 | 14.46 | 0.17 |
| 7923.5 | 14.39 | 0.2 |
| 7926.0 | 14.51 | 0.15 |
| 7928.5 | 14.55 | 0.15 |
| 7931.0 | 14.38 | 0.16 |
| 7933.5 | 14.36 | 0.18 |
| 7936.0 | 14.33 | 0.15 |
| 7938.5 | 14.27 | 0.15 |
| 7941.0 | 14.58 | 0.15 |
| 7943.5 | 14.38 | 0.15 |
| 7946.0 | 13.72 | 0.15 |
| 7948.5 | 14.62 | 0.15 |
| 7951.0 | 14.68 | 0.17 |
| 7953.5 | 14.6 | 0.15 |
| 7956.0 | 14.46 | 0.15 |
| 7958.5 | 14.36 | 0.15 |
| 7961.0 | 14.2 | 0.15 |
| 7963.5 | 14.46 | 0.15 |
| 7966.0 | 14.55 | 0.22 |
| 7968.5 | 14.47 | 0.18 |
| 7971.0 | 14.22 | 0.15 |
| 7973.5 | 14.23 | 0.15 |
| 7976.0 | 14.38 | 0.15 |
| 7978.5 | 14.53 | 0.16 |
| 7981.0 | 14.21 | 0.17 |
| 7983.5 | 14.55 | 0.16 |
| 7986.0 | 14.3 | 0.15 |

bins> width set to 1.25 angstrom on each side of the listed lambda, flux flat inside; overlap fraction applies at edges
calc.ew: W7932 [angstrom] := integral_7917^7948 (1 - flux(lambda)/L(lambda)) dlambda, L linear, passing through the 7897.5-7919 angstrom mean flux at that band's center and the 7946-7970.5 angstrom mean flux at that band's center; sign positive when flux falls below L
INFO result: 0.3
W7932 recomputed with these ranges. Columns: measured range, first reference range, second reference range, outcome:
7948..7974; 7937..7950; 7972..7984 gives -0.2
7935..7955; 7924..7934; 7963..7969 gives 0.1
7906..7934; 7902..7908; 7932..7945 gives 0.0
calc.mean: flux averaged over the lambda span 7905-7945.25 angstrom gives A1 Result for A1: 14.5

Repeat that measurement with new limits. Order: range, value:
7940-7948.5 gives 14.3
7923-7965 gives 14.4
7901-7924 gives 14.6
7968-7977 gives 14.3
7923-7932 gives 14.5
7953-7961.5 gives 14.4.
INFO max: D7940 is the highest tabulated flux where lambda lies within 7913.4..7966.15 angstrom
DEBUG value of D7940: 14.68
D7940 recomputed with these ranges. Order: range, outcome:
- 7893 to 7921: 14.93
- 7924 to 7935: 14.55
